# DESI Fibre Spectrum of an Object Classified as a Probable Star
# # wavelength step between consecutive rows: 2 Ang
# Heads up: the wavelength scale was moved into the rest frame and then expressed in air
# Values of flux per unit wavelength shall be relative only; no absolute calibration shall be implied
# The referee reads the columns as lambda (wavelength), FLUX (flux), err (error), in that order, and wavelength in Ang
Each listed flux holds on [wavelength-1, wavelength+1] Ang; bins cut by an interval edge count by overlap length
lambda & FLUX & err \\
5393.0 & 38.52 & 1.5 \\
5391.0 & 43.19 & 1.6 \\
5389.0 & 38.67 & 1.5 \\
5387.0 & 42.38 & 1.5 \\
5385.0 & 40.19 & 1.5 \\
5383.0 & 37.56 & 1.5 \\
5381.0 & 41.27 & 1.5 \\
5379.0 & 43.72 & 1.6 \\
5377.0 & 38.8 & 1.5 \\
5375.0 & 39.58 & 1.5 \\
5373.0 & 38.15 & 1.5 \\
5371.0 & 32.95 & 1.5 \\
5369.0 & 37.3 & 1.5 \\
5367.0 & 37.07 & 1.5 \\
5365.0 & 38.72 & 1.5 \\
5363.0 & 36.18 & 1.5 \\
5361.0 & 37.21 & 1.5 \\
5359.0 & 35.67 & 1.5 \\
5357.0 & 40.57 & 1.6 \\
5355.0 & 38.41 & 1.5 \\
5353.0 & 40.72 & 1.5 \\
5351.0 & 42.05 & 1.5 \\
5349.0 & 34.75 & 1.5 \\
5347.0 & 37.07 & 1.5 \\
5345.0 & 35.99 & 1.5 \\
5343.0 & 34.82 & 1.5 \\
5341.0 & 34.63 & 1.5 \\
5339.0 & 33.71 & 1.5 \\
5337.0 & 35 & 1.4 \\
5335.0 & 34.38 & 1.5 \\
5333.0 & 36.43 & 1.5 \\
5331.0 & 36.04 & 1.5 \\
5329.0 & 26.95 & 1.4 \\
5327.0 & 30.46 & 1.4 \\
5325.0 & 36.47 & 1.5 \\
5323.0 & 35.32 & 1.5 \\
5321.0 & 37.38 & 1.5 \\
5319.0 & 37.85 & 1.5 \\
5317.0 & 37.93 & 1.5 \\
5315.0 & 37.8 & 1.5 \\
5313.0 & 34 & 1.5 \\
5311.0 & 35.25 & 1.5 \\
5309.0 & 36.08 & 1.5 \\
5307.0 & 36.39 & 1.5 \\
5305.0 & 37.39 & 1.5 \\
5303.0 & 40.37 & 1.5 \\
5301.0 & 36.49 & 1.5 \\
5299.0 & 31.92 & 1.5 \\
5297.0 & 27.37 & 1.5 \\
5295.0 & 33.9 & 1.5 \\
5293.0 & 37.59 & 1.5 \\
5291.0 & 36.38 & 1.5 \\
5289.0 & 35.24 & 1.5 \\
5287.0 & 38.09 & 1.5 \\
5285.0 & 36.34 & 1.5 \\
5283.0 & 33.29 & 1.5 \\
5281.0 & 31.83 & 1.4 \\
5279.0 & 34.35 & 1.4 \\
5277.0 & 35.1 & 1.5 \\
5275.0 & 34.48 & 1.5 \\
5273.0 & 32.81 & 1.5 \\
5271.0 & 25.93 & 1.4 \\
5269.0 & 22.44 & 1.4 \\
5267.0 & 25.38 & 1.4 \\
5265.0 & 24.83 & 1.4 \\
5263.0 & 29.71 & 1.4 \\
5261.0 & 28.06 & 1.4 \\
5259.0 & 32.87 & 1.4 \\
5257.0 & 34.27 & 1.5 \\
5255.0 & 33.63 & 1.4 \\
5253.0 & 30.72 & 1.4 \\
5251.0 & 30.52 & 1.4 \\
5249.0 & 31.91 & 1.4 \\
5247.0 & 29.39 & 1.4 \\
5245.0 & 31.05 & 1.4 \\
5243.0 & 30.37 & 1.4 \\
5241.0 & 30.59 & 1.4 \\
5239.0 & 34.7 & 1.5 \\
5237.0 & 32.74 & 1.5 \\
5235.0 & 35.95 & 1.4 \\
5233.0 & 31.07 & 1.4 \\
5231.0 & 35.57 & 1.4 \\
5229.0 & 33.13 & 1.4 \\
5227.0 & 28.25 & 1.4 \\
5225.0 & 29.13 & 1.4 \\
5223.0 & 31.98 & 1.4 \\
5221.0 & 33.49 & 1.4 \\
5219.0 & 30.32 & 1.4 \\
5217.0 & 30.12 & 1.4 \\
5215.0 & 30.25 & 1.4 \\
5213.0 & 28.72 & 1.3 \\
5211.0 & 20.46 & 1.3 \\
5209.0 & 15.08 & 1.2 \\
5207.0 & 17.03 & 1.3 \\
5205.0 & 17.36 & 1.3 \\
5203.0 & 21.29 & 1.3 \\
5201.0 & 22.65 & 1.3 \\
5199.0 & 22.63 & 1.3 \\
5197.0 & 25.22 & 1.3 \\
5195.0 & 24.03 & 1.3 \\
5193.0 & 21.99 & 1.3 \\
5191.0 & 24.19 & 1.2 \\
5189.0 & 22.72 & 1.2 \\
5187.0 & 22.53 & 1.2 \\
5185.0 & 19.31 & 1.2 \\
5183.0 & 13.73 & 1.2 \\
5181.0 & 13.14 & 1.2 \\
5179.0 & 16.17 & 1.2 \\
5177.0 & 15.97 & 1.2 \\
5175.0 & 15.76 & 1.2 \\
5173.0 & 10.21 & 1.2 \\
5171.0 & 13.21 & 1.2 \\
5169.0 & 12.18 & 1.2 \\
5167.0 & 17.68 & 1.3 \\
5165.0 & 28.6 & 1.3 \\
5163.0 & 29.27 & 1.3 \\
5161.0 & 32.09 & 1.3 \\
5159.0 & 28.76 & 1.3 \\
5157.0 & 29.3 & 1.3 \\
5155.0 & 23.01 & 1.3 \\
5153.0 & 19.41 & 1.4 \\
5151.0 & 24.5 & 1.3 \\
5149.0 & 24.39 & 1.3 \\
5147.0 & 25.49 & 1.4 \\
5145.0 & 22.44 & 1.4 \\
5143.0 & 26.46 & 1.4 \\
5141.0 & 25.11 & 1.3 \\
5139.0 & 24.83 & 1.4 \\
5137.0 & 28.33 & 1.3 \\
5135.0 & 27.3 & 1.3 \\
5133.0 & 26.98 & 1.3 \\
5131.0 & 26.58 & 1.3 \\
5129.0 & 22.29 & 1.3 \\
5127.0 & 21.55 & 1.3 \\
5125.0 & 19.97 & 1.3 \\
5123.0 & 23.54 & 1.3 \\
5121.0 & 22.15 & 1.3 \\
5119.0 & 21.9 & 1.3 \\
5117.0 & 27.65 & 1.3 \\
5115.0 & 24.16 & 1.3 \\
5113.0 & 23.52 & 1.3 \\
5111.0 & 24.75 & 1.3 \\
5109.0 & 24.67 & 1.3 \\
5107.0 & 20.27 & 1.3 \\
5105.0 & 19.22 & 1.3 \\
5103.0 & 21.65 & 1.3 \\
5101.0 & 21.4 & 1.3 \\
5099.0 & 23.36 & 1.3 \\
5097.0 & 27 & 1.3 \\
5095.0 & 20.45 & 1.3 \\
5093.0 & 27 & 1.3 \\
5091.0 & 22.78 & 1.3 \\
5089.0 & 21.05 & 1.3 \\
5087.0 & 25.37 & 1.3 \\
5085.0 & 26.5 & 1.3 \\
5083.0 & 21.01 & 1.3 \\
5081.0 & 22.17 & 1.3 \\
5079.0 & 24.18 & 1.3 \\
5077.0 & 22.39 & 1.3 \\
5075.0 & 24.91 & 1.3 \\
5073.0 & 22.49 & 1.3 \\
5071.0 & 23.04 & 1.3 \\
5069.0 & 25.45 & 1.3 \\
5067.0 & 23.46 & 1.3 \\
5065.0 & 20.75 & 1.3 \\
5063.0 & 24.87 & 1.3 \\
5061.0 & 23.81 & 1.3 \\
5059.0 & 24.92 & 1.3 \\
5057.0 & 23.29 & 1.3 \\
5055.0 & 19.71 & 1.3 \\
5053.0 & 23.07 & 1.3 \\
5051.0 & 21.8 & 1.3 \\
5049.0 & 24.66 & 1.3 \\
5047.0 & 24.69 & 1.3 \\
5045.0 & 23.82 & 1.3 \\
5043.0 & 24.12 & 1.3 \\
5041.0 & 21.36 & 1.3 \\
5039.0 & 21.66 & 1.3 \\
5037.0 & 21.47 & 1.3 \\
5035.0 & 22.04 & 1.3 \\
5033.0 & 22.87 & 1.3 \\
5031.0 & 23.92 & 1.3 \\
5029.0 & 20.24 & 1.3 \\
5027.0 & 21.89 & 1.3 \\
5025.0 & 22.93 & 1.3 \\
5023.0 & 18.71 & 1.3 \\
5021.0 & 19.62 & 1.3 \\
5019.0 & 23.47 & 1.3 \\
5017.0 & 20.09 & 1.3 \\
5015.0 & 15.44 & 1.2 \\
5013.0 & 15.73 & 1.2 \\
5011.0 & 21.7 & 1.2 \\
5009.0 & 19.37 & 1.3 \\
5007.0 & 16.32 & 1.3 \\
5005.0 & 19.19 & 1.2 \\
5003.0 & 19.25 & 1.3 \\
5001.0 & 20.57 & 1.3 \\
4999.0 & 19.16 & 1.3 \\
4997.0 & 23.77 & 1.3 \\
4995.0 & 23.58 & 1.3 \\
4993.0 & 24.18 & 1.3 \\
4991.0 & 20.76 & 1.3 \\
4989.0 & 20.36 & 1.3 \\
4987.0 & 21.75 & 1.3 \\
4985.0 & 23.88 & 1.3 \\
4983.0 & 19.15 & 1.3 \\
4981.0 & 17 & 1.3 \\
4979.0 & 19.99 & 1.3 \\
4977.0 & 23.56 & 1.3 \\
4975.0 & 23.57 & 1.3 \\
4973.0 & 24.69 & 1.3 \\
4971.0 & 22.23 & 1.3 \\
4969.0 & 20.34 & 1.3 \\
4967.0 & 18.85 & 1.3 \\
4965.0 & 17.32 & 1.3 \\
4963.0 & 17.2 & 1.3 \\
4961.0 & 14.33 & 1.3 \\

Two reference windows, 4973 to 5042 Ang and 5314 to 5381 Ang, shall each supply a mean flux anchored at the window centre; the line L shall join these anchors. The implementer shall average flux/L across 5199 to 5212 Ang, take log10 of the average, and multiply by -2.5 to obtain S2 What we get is 0.48 mag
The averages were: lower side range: 20.9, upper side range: 36.7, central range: 19.3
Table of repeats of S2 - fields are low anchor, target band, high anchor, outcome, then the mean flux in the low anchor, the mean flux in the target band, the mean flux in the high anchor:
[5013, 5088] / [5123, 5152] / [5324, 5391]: 0.08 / 22.5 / 24.7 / 37.2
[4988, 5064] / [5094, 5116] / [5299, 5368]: 0.12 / 21.5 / 22.8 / 36.3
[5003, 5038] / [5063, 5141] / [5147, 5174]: -0.10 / 20.3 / 23.6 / 22.6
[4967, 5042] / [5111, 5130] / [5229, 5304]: 0.13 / 20.9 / 23.1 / 32.4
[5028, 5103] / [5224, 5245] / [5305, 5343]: -0.04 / 23.1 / 32.1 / 35.2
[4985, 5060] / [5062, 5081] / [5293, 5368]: 0.01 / 21.4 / 23.4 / 35.9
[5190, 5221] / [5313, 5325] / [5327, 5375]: -0.11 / 23.7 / 36.9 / 36.2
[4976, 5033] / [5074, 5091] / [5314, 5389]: 0.04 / 20.6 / 23.4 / 37.1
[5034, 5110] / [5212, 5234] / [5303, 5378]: -0.02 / 23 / 31.1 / 36.4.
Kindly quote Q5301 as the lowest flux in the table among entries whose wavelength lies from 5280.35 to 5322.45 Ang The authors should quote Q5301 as 27.37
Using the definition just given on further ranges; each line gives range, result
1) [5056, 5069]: 20.75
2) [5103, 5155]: 19.22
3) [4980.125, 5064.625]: 15.44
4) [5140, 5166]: 19.41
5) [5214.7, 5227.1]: 28.25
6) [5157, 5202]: 10.21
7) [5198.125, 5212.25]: 15.08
